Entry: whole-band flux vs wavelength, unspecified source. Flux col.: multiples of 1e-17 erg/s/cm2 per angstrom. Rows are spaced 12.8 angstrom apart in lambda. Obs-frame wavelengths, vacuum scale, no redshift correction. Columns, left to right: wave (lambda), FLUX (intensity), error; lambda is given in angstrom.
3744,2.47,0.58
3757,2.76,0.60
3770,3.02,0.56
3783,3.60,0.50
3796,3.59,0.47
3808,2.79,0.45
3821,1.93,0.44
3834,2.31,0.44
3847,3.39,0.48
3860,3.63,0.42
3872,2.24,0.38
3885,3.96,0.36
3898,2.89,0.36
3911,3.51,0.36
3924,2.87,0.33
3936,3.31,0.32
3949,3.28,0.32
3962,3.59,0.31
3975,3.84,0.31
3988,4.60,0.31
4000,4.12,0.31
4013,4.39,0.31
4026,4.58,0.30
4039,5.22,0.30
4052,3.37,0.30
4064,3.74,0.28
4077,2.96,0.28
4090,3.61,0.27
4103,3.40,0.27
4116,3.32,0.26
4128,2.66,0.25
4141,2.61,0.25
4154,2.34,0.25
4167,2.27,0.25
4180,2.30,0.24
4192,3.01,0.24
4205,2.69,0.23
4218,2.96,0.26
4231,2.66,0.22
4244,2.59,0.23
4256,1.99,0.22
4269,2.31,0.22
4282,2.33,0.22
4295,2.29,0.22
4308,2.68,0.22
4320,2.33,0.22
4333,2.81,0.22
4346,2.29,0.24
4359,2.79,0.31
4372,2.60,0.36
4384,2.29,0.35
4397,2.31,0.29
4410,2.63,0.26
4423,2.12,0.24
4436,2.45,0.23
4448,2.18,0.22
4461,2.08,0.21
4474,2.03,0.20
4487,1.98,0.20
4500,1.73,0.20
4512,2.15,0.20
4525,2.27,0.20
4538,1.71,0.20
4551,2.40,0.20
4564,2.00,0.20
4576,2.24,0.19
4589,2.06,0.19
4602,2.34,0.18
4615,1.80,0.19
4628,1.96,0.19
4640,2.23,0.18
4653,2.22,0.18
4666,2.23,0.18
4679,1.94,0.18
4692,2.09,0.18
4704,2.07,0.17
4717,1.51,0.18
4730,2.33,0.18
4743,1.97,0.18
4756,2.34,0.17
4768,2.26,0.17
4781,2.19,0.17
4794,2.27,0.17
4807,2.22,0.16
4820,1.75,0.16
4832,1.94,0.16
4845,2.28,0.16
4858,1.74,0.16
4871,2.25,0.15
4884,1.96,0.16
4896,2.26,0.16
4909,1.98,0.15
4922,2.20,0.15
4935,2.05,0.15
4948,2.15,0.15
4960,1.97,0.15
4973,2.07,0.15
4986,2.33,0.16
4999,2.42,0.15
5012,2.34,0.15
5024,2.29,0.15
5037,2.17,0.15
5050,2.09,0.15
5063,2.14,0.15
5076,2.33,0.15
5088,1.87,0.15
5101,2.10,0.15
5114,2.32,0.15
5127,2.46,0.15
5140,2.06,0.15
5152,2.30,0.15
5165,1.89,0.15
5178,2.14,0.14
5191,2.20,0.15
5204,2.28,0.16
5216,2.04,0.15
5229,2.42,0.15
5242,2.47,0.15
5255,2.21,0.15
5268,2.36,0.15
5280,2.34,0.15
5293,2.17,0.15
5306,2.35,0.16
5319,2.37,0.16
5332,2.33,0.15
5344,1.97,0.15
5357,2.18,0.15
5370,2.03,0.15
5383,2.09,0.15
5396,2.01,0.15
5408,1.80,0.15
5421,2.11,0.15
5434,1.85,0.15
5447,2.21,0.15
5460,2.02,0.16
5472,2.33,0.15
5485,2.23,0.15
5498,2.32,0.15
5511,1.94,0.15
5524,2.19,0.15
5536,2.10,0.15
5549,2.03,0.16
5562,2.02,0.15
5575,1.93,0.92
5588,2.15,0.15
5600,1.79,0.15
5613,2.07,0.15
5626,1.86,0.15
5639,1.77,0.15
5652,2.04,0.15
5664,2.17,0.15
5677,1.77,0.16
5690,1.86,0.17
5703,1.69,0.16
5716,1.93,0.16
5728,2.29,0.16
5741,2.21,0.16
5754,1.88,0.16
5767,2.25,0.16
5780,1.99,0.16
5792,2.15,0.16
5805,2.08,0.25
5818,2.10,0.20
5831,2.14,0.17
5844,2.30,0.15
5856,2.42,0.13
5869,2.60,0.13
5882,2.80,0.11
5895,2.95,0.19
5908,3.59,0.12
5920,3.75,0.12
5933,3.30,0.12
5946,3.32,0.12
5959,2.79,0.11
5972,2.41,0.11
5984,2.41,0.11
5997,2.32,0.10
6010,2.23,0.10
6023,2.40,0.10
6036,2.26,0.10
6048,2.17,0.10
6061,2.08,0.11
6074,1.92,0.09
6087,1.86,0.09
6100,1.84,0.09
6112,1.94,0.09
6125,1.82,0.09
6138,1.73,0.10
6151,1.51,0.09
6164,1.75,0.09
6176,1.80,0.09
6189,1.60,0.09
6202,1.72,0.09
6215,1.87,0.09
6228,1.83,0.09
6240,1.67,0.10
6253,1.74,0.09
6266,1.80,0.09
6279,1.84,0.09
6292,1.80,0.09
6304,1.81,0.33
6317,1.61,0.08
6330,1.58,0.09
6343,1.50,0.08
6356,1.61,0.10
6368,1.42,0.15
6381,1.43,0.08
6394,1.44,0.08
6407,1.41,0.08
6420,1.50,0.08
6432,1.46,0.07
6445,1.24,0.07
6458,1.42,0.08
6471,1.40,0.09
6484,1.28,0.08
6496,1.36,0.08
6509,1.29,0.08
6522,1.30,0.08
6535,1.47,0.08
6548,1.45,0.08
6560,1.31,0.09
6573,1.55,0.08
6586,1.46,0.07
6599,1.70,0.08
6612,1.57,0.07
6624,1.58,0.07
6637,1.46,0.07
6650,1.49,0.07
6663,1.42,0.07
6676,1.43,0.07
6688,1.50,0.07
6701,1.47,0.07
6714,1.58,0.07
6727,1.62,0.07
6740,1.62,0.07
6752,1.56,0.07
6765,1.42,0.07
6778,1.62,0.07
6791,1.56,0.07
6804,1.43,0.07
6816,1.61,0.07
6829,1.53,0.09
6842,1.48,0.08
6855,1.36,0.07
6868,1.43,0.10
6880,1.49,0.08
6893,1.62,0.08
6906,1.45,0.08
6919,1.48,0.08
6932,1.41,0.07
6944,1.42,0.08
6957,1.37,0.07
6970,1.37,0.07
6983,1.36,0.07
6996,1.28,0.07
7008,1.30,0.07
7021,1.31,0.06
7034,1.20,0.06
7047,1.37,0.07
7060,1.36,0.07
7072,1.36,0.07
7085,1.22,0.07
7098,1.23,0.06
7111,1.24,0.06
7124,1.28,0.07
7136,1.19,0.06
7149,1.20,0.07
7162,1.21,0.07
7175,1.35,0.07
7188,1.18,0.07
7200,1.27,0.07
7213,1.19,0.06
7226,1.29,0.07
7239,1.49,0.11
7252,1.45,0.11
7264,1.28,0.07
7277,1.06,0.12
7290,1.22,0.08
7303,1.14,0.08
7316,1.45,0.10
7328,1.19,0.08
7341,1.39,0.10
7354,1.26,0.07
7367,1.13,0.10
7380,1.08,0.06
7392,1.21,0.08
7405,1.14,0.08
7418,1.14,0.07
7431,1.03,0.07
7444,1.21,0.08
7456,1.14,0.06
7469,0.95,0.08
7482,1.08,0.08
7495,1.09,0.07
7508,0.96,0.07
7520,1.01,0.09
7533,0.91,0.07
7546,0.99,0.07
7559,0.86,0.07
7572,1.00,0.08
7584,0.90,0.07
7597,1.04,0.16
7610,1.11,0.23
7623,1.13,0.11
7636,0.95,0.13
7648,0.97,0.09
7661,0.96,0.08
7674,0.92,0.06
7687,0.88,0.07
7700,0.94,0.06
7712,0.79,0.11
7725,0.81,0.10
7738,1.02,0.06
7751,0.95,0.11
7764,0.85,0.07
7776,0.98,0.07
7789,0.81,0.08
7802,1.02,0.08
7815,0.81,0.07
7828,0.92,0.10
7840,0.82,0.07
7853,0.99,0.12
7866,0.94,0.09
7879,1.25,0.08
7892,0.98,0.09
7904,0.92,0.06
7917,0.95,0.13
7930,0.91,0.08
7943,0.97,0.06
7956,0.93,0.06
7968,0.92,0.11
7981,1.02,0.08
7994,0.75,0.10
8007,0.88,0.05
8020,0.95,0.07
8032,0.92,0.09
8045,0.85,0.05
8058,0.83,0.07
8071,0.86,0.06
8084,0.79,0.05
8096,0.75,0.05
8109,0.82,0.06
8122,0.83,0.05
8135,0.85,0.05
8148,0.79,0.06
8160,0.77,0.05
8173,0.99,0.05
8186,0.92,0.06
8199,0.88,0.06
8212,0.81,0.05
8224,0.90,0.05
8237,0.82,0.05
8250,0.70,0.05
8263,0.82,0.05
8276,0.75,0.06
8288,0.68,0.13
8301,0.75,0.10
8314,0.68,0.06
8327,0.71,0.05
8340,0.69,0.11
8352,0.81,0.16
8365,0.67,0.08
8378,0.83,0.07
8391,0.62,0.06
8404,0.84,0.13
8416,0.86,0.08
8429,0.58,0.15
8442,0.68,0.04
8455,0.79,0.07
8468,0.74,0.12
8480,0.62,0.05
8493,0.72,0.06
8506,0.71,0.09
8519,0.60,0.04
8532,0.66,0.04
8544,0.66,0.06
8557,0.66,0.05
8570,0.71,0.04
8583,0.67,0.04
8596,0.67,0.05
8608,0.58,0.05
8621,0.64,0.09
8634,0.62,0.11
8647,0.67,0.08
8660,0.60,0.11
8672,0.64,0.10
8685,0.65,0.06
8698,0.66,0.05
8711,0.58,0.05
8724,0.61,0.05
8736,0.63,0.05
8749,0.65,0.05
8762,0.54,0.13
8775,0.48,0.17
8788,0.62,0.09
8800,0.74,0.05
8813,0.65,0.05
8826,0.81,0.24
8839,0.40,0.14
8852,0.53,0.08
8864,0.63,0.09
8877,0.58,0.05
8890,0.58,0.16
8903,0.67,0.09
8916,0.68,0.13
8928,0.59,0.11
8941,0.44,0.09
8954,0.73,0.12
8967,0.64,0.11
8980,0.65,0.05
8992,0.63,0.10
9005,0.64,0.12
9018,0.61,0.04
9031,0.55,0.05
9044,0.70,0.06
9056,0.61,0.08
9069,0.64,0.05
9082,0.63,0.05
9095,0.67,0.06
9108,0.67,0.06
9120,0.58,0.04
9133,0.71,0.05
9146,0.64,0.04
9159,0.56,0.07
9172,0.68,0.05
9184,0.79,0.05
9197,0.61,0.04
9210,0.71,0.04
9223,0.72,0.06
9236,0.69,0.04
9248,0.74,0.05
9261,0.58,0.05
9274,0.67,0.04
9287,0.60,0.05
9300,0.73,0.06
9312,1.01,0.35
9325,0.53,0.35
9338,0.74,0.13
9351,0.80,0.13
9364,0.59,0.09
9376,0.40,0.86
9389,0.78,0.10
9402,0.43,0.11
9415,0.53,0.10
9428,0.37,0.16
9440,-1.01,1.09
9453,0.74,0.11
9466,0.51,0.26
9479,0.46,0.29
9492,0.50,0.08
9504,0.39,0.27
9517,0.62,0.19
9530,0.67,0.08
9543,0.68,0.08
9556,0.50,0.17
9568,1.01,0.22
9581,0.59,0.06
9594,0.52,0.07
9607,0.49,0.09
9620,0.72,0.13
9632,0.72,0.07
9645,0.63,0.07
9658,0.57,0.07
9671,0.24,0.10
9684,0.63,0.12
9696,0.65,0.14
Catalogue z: 1.114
